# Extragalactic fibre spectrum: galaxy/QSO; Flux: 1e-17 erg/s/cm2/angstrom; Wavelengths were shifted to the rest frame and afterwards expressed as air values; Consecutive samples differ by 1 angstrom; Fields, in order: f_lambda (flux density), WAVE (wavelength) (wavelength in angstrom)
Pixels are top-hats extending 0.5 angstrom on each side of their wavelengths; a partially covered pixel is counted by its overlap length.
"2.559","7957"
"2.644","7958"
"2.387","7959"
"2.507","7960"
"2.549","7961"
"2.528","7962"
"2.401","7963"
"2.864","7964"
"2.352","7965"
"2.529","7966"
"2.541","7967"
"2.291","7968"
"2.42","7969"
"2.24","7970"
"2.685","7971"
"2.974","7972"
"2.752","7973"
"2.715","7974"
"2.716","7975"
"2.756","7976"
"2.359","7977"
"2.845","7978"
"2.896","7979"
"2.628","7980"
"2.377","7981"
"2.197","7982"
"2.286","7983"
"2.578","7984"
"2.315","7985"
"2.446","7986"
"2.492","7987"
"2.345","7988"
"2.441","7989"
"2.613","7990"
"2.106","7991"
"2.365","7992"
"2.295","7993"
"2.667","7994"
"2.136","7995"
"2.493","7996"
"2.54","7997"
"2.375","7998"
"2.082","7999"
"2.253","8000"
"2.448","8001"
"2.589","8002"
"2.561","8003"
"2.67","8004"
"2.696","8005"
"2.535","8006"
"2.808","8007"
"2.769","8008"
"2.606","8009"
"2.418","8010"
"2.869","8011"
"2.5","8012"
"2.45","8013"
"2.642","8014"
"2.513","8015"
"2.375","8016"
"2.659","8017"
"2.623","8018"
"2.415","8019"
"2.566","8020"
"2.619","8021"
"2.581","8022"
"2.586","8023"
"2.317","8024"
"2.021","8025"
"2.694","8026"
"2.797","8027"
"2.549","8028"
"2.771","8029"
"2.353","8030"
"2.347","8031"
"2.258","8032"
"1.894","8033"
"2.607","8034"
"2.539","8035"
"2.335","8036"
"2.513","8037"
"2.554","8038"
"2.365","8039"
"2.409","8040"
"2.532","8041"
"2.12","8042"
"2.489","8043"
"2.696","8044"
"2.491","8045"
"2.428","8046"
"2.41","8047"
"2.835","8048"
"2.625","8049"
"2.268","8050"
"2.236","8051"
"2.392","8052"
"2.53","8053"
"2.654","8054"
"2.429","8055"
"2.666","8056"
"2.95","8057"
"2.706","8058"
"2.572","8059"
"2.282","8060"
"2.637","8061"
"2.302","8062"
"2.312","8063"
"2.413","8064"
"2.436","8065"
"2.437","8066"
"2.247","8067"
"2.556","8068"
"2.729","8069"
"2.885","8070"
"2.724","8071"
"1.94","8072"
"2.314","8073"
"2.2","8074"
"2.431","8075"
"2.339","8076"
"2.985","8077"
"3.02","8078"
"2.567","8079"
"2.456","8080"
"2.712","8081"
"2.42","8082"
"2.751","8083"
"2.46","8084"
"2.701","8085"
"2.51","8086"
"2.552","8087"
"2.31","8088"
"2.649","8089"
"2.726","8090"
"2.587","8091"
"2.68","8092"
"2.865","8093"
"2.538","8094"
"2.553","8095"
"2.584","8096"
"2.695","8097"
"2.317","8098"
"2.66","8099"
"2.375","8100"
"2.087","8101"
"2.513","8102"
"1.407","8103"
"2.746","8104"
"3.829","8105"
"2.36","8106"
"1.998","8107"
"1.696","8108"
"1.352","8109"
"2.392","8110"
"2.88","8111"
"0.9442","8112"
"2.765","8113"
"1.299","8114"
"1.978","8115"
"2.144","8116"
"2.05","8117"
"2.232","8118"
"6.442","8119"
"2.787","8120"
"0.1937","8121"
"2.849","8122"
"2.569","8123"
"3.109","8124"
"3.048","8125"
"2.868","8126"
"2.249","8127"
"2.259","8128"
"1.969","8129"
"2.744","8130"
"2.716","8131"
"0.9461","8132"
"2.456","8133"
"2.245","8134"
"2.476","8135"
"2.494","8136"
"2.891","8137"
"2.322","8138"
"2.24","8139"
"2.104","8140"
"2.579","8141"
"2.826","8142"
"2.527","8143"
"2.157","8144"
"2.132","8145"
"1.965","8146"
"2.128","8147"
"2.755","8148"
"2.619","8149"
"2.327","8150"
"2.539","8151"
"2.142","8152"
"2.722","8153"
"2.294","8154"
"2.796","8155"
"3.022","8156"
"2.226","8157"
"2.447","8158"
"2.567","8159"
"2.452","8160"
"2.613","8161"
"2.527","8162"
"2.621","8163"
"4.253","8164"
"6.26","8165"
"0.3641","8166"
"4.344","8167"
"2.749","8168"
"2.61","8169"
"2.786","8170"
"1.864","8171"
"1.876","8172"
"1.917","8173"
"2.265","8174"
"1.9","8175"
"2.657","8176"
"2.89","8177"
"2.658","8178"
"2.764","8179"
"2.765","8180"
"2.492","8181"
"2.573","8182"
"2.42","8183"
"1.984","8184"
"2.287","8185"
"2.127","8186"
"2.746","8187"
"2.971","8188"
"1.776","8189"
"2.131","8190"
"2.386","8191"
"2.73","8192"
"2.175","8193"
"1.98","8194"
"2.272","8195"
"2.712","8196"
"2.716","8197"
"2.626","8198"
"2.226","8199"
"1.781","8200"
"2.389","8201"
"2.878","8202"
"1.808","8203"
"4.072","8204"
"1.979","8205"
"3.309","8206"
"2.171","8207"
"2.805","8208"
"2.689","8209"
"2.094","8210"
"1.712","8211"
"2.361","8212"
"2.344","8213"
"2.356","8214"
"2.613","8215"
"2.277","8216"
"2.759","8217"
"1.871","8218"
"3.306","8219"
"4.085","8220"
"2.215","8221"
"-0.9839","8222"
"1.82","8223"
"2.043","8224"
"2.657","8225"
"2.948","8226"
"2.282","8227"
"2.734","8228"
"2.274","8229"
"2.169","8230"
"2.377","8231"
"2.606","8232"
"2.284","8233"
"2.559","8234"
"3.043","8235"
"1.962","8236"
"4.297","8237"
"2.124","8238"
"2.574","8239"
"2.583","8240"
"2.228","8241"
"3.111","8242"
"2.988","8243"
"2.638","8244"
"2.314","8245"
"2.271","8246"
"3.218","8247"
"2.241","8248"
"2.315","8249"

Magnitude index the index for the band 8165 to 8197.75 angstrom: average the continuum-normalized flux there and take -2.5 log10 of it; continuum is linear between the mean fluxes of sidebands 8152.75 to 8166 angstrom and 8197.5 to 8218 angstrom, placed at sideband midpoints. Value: 0.095 mag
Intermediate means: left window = 2.89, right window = 2.45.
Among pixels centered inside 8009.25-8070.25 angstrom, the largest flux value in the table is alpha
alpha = 2.95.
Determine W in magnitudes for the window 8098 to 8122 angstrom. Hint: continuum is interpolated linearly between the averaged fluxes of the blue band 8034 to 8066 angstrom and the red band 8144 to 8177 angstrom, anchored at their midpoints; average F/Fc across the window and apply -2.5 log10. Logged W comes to 0.10 mag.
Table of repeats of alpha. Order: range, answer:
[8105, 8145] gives 6.442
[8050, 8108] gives 3.829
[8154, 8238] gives 6.26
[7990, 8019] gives 2.869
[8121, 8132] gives 3.109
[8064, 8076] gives 2.885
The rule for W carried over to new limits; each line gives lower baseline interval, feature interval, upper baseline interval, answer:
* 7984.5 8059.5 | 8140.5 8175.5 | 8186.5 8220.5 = -0.033 mag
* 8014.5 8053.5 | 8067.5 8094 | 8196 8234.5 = -0.054 mag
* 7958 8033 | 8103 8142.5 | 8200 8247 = 0.042 mag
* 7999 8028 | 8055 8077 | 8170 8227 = 0.005 mag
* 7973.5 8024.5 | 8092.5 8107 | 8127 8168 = 0.008 mag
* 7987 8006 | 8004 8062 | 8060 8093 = -0.018 mag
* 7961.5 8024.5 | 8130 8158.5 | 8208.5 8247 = 0.031 mag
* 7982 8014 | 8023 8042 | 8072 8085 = 0.030 mag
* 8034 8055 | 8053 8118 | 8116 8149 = 0.015 mag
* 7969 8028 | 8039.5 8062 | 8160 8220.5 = 0.009 mag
